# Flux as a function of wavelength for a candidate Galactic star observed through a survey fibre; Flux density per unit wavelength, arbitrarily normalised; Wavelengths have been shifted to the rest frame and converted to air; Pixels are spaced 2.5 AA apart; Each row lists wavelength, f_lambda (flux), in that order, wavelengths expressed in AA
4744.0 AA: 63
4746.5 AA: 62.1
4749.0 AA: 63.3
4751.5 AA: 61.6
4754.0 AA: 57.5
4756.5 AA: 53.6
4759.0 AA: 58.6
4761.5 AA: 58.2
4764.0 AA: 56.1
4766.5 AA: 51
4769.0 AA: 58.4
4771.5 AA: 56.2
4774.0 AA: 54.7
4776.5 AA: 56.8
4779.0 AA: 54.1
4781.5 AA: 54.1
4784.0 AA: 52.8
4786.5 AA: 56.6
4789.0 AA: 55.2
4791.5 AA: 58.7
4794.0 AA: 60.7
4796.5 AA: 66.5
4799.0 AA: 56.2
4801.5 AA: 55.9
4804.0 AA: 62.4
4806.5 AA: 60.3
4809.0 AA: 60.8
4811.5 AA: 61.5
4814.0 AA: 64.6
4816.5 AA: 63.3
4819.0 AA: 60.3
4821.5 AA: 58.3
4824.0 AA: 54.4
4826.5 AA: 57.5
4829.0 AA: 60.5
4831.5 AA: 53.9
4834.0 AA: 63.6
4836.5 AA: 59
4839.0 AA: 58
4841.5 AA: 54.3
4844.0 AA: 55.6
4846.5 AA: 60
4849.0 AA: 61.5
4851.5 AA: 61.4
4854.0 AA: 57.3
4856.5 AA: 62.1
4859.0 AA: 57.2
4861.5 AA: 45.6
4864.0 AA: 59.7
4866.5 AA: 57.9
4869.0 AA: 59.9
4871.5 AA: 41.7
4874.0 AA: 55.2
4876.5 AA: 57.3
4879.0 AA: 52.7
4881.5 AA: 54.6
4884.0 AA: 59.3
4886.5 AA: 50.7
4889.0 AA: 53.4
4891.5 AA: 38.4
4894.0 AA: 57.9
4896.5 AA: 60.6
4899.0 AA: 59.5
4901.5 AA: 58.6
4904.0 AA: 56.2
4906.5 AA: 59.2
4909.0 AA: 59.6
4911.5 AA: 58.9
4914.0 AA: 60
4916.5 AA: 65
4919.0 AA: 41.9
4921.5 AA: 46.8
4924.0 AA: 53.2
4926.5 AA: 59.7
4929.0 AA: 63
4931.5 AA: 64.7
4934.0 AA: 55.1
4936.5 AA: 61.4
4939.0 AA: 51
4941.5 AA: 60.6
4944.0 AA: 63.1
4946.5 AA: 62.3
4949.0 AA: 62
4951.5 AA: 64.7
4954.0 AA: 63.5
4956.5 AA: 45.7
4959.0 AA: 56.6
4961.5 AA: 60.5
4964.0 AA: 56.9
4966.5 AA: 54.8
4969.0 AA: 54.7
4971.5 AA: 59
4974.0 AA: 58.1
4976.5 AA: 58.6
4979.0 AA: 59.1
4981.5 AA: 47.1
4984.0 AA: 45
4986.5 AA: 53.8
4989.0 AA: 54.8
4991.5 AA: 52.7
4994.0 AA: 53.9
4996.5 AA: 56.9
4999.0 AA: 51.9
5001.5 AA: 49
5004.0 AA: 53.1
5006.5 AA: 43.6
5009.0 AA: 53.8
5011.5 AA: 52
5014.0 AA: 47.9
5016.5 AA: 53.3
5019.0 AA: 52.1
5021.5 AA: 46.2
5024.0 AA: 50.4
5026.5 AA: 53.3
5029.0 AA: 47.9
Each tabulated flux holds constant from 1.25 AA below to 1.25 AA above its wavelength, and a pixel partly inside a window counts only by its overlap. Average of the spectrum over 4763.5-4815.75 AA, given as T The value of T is 57.9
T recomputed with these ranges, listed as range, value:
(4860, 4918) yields 55.7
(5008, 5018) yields 51.7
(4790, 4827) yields 60.1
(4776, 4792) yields 55.3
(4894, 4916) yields 59.2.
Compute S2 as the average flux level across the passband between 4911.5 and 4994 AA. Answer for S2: 56.7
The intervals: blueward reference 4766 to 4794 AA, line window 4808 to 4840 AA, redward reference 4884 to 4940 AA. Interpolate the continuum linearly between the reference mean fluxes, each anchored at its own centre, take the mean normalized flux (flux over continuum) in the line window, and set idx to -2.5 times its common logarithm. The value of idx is -0.07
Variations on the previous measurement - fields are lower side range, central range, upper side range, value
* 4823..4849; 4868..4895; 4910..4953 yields 0.11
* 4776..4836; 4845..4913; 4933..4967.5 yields 0.05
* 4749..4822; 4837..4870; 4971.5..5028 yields -0.03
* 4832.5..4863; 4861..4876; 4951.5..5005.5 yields 0.07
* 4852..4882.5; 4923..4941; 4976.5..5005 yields -0.09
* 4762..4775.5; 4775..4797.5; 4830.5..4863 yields -0.02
